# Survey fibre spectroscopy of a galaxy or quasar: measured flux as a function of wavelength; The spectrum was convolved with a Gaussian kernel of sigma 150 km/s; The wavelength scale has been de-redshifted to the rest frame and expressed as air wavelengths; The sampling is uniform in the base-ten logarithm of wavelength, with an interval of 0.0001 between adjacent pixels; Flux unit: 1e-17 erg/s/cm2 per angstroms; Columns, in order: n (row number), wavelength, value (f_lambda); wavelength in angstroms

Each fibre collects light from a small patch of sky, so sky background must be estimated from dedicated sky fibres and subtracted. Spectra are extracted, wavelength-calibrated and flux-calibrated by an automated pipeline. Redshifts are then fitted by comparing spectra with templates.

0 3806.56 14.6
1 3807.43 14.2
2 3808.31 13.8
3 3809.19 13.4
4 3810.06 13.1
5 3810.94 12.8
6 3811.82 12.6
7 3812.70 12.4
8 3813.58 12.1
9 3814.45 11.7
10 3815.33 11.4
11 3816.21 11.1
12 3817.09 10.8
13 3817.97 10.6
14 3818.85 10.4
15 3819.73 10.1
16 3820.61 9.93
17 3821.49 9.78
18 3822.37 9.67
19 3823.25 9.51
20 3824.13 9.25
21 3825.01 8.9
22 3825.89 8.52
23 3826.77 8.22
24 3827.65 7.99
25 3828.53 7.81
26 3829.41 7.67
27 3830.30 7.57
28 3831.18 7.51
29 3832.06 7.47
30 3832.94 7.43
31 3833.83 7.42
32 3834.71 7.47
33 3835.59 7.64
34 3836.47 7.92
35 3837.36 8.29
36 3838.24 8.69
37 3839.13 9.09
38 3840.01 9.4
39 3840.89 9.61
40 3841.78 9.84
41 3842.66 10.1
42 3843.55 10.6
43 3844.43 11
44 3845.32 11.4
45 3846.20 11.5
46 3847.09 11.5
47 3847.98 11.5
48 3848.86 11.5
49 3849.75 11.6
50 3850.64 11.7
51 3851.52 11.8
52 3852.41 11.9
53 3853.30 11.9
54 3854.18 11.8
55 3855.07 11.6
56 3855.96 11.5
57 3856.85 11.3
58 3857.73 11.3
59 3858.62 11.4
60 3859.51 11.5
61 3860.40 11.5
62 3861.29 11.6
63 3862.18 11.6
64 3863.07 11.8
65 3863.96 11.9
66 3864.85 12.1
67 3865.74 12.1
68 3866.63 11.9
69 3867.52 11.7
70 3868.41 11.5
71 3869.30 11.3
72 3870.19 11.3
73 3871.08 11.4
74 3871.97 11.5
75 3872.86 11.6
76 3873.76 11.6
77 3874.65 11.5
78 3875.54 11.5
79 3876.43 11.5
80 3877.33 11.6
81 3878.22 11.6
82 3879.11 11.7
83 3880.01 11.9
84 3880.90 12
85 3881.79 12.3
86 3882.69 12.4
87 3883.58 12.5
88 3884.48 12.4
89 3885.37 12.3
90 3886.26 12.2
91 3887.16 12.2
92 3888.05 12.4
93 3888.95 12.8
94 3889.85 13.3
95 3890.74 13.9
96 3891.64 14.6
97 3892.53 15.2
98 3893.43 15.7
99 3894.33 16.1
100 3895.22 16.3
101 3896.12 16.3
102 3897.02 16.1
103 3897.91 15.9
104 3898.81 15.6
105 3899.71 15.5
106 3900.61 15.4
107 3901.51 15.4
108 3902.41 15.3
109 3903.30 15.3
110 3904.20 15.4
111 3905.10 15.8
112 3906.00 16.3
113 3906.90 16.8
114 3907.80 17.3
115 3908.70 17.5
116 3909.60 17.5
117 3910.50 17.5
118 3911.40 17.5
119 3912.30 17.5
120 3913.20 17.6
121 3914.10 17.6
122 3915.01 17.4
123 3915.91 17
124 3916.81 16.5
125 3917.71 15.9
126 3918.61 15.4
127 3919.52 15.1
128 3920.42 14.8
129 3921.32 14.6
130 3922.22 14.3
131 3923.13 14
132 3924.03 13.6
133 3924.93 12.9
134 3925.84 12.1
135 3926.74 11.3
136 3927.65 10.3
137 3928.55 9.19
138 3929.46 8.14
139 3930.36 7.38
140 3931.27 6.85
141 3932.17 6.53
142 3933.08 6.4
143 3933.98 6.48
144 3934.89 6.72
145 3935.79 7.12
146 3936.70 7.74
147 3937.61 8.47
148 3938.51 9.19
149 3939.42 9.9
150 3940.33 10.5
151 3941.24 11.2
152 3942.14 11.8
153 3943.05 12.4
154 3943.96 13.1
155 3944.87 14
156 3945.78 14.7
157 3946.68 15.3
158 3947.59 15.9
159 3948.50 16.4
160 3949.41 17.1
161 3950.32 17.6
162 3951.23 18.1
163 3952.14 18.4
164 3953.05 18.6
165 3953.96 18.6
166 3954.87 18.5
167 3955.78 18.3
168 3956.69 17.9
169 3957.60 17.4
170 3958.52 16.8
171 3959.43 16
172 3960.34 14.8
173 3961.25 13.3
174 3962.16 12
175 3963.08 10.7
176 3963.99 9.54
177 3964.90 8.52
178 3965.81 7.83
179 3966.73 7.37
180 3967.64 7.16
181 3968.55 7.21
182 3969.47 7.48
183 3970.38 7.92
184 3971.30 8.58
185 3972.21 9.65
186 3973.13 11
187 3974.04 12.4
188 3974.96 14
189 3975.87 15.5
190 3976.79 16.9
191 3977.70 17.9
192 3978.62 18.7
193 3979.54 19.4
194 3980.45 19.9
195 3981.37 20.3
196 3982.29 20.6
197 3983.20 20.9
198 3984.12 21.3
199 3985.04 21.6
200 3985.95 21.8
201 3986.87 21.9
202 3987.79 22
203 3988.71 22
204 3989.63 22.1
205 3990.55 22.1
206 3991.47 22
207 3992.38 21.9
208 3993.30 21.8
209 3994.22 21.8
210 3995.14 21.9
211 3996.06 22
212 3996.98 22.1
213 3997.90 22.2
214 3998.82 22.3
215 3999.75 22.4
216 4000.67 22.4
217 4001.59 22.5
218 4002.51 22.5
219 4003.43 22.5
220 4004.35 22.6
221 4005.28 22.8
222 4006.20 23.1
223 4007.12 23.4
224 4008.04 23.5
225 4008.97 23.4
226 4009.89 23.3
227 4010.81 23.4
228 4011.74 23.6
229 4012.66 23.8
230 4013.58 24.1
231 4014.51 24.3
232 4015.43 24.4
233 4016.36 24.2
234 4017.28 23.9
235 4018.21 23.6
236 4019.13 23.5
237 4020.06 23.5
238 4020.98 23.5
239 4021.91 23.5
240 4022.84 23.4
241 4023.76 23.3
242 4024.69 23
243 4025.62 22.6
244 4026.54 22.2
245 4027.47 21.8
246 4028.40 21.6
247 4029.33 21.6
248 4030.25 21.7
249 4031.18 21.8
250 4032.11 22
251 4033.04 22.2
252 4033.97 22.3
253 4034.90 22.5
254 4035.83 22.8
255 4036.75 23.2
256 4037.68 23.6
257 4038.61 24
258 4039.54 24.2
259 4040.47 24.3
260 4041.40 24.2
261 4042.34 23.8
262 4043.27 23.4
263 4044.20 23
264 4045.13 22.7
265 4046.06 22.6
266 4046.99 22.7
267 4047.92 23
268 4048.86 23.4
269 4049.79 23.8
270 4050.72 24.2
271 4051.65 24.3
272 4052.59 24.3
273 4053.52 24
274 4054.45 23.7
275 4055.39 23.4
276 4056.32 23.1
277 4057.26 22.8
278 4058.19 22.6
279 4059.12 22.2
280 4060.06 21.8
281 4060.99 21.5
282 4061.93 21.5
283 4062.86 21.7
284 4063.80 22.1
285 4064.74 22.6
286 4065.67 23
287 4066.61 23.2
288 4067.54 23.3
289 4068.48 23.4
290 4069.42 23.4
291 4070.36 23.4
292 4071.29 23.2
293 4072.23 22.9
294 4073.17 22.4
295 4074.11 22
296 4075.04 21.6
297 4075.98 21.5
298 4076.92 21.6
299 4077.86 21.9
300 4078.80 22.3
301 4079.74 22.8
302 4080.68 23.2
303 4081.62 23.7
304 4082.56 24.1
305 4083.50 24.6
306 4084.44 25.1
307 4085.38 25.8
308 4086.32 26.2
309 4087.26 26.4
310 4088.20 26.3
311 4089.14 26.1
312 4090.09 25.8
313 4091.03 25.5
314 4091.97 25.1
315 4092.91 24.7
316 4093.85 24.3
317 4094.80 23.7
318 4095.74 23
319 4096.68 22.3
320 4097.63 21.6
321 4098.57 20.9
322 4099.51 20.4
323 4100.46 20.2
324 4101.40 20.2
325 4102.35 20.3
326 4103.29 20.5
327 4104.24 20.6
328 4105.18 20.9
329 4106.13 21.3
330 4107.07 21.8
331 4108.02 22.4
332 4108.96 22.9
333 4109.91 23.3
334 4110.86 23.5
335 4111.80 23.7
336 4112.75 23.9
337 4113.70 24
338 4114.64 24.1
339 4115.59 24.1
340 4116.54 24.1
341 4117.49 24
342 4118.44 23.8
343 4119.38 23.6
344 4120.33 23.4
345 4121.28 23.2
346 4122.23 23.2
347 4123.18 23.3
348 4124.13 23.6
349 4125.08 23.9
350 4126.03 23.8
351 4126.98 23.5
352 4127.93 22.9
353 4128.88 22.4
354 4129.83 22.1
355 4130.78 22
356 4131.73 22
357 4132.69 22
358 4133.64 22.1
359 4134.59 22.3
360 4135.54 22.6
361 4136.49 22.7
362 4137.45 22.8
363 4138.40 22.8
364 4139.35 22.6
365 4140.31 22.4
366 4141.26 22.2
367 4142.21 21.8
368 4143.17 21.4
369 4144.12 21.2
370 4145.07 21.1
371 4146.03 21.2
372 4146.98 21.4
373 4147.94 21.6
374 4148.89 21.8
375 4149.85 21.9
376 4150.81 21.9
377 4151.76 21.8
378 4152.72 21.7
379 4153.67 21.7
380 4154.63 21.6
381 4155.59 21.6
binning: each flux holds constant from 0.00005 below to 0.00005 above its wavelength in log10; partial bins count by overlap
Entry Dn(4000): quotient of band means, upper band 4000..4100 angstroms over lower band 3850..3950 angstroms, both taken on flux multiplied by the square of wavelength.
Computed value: 1.93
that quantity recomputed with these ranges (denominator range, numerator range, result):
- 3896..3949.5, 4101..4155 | 1.84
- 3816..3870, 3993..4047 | 2.46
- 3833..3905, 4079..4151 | 2.14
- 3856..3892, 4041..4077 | 2.10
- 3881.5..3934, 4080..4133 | 1.82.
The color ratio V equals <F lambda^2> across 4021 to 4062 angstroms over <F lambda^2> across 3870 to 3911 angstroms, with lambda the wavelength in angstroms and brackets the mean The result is 1.77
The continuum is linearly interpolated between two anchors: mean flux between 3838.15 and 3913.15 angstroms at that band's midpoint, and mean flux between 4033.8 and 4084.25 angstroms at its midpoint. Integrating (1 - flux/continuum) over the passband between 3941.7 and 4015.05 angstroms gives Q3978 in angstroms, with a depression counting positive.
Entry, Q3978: 3.2 angstroms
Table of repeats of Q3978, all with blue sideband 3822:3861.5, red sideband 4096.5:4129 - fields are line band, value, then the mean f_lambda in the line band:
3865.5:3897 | -2.49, 12.7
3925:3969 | 8.16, 12.1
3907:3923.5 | -3.84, 16.4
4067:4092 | -3.26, 23.8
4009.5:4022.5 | -4.09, 23.8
